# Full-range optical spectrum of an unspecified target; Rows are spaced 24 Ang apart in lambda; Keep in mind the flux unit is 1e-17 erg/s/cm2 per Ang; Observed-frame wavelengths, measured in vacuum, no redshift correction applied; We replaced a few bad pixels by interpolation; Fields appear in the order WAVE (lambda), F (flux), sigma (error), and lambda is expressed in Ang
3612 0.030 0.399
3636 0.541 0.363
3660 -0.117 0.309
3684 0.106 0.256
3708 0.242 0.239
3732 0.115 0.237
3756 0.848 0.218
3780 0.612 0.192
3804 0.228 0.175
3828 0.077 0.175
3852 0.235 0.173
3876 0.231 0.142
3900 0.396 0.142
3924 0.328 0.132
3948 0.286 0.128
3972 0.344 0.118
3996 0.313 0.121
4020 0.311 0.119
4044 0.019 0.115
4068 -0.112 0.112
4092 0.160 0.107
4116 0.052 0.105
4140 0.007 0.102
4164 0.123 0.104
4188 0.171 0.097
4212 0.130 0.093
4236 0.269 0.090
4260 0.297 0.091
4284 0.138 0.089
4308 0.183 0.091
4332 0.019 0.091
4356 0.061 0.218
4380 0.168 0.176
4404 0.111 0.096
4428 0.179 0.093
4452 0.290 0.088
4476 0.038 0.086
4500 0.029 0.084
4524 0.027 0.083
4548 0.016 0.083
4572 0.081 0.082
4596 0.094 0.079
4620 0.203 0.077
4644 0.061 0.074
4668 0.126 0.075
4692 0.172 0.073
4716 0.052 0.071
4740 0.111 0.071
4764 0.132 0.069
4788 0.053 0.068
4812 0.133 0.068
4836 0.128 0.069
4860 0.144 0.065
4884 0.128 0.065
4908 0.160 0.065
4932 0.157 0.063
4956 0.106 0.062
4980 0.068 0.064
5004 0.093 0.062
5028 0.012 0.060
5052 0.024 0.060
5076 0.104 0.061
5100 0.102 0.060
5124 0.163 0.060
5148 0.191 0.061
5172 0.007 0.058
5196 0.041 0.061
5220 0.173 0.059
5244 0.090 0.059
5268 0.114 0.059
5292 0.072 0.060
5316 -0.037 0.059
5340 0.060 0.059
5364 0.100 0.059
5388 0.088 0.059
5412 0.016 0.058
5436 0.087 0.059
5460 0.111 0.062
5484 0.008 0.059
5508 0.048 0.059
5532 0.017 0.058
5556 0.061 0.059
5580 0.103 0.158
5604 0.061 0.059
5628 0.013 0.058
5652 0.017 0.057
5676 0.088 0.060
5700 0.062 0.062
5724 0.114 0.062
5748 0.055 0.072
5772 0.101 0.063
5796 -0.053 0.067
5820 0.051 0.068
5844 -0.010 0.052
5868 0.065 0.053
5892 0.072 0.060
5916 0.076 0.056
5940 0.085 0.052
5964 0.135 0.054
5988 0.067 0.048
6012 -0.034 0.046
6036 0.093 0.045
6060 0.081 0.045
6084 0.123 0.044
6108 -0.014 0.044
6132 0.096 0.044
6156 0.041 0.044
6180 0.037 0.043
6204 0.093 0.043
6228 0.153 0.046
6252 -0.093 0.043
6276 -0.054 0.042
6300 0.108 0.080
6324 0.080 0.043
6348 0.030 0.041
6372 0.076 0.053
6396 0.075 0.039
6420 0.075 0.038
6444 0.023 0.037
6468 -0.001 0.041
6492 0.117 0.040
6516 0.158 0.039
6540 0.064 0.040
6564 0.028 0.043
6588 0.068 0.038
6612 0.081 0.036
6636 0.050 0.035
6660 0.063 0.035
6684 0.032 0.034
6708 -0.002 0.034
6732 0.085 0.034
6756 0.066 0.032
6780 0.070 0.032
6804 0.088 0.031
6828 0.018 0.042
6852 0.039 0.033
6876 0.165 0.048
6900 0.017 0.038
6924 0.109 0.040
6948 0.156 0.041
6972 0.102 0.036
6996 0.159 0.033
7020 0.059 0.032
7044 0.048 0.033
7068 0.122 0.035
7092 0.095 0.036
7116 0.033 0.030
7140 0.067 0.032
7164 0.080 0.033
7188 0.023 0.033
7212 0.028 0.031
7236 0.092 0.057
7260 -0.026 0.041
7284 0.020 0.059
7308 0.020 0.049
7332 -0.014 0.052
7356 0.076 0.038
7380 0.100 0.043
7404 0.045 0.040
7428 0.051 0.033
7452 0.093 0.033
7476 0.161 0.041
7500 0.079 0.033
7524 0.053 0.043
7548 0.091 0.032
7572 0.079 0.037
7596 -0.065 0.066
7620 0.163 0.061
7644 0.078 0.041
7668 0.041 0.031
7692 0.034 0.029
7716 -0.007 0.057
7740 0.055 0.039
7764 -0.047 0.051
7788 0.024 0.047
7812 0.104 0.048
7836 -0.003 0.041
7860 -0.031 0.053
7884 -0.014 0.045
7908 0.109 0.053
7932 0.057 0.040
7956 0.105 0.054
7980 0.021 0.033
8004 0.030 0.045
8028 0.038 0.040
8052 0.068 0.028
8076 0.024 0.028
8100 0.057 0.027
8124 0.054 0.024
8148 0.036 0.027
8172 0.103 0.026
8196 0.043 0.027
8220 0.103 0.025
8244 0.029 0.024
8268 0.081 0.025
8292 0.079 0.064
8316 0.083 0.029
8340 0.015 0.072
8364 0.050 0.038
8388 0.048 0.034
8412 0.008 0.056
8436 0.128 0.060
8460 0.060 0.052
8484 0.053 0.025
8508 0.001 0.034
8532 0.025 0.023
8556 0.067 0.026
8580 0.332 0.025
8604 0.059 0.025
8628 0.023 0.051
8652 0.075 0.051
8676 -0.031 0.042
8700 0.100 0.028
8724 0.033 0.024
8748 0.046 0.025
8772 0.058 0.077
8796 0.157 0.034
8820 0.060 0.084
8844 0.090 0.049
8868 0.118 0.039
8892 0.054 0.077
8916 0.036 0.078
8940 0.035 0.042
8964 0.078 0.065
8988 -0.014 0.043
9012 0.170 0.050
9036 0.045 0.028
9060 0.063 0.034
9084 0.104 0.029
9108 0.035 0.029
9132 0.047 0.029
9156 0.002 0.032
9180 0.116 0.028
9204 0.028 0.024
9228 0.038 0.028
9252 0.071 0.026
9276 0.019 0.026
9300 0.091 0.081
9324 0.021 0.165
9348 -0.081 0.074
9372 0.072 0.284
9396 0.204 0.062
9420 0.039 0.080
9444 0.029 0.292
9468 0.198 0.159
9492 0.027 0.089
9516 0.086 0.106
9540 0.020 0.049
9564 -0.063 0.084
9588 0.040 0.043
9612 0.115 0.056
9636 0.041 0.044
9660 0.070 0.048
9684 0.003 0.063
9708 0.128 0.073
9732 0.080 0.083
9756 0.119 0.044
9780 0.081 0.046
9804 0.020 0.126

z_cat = 1.301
